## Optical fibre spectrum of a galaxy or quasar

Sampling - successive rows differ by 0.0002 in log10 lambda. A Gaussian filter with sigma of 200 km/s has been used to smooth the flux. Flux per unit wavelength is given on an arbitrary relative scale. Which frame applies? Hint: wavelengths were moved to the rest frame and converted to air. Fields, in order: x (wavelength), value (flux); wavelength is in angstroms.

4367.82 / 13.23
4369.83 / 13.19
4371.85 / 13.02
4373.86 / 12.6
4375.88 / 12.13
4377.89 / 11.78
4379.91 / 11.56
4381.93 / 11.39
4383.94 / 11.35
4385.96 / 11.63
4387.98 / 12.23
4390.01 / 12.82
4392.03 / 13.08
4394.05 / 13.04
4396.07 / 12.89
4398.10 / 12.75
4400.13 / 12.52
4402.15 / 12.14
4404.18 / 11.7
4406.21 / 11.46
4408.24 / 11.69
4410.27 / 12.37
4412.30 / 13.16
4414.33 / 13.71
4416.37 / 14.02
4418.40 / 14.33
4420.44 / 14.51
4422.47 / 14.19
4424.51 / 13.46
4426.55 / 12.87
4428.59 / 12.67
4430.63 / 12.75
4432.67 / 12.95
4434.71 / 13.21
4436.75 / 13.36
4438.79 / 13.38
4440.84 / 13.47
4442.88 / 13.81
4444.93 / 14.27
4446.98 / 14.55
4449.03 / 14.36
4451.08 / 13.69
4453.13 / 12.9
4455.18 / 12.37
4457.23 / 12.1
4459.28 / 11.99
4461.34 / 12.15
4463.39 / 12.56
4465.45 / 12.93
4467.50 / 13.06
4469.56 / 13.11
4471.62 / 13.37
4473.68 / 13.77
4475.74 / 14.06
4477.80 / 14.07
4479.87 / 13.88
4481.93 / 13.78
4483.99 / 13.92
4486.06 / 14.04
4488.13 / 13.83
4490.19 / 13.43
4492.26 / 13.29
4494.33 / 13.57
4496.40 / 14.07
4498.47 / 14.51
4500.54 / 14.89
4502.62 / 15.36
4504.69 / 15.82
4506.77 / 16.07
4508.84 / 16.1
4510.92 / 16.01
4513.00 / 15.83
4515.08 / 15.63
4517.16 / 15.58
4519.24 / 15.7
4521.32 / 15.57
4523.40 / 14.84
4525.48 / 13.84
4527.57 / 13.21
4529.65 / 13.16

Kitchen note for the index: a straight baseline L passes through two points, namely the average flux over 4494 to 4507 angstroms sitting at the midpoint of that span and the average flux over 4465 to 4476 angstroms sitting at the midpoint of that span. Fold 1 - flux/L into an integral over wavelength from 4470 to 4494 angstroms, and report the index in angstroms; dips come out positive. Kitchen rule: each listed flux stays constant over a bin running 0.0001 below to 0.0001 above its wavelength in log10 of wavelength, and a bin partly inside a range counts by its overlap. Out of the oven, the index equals 0.3 angstroms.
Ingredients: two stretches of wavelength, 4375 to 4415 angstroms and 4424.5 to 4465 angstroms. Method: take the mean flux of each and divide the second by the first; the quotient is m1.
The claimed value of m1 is 1.1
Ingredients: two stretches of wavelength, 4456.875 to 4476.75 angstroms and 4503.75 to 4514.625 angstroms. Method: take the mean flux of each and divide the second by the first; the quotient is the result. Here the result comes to 1.2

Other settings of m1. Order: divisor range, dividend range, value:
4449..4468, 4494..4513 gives 1.20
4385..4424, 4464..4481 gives 1.05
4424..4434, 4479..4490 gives 1.07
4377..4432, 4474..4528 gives 1.16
